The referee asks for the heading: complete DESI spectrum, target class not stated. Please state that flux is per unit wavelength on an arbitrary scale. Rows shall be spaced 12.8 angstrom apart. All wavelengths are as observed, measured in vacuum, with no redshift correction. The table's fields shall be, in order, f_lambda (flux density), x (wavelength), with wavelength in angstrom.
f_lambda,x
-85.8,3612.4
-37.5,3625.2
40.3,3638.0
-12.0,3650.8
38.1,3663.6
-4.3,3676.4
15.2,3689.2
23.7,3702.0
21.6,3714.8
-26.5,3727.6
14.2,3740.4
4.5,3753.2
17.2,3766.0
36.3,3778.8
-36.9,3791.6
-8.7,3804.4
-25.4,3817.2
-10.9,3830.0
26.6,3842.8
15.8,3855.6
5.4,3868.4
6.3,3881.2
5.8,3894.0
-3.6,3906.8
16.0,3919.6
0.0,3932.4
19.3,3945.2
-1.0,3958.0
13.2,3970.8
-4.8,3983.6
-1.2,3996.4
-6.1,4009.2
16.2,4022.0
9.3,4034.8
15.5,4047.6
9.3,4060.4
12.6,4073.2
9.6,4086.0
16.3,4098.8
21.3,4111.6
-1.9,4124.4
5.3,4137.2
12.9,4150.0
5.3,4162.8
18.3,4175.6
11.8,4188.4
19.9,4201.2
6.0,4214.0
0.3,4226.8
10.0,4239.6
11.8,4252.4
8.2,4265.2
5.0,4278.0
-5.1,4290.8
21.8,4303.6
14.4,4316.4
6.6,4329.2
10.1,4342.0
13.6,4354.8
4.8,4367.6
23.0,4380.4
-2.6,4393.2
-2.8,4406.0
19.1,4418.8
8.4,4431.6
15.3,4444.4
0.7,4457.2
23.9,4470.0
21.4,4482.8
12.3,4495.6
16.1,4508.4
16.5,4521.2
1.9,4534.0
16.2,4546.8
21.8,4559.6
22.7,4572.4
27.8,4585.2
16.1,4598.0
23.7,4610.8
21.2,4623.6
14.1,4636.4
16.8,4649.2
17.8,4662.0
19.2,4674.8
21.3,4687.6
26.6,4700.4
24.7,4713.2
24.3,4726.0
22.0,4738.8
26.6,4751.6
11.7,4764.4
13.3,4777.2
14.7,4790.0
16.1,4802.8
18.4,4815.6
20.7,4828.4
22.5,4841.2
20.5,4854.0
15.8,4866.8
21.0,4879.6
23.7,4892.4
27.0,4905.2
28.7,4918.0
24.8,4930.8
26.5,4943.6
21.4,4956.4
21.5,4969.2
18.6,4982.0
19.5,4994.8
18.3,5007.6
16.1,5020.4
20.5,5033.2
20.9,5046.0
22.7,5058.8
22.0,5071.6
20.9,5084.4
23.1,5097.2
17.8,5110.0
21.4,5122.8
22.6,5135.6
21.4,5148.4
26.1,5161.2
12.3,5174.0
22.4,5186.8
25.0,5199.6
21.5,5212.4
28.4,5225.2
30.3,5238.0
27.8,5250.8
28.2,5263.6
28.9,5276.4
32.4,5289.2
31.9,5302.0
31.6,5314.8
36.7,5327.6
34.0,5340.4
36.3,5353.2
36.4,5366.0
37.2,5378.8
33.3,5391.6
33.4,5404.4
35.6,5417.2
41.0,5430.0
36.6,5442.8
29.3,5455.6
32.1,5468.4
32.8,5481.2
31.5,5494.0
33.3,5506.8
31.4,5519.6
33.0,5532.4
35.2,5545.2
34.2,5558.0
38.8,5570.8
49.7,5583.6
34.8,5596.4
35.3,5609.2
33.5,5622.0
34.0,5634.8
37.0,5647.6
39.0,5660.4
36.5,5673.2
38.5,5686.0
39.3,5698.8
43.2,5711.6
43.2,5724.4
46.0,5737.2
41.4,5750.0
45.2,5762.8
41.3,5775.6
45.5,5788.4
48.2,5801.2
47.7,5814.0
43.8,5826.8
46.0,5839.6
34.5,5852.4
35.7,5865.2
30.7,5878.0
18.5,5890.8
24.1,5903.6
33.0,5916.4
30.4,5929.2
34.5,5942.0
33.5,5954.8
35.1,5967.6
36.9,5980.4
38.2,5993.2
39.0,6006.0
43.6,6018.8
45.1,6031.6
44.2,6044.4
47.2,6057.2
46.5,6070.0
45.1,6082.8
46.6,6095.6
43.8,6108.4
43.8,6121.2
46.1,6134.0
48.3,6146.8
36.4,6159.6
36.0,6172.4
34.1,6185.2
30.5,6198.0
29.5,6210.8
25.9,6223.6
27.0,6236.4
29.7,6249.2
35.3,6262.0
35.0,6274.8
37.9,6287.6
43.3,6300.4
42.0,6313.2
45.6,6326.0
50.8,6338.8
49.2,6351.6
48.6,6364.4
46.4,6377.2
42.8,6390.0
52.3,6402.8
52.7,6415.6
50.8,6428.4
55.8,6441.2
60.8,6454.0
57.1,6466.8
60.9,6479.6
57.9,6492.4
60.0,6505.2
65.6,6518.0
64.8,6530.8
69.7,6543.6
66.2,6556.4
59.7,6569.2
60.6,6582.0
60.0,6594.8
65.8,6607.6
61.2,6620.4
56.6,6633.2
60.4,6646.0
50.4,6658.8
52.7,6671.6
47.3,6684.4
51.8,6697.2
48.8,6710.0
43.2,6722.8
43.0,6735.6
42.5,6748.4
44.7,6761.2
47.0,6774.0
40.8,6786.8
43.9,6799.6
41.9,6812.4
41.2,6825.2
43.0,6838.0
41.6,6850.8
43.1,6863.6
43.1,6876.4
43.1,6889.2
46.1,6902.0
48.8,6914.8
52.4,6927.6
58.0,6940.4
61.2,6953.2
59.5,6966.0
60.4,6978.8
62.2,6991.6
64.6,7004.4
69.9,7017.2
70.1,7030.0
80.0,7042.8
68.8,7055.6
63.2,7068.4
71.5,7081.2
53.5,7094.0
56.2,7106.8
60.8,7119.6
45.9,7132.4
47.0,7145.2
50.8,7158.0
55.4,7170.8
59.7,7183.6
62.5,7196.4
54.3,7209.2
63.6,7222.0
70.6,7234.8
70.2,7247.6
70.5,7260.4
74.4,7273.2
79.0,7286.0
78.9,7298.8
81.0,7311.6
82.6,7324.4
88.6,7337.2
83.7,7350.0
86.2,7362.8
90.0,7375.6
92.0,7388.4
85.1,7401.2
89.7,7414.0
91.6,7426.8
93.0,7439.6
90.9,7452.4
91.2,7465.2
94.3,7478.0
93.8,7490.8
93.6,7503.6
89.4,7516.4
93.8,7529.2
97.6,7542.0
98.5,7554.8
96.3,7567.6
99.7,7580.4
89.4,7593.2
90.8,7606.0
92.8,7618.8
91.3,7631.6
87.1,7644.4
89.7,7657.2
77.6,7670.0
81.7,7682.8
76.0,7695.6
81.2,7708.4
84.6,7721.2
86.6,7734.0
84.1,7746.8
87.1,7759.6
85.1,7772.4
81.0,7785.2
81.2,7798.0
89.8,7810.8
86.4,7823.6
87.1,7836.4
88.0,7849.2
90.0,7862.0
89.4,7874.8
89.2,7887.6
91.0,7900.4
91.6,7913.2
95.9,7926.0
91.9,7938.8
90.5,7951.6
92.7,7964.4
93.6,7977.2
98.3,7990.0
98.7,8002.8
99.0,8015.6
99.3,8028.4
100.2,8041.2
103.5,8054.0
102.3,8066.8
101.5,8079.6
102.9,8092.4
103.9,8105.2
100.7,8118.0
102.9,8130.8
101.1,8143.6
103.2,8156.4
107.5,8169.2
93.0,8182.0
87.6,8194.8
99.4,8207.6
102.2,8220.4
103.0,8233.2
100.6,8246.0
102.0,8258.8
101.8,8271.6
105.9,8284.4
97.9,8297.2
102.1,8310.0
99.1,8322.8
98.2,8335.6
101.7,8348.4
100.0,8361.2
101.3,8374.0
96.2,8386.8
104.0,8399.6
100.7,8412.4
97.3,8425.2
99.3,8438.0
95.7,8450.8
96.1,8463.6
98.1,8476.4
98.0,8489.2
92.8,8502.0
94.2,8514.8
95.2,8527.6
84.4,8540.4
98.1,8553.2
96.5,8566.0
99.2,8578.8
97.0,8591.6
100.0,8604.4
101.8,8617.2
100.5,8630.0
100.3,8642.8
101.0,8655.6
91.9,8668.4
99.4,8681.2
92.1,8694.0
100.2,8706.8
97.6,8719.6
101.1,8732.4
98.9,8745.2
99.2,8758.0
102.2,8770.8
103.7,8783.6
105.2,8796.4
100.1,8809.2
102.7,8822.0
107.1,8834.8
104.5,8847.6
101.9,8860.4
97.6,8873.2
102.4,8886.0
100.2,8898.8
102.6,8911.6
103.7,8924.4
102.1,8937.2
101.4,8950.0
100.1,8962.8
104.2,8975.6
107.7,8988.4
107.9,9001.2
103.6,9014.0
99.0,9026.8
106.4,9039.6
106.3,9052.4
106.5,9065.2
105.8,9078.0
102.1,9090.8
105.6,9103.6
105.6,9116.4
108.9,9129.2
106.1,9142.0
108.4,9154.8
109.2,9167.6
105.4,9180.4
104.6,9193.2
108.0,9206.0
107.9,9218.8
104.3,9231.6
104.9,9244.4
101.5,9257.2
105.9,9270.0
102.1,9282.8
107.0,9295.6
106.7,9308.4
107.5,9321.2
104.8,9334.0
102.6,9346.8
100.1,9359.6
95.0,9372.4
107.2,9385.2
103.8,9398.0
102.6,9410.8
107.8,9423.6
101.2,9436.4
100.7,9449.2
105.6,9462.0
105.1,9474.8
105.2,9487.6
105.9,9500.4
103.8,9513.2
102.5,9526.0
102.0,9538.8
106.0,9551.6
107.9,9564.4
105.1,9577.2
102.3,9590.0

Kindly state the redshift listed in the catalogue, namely 0.000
